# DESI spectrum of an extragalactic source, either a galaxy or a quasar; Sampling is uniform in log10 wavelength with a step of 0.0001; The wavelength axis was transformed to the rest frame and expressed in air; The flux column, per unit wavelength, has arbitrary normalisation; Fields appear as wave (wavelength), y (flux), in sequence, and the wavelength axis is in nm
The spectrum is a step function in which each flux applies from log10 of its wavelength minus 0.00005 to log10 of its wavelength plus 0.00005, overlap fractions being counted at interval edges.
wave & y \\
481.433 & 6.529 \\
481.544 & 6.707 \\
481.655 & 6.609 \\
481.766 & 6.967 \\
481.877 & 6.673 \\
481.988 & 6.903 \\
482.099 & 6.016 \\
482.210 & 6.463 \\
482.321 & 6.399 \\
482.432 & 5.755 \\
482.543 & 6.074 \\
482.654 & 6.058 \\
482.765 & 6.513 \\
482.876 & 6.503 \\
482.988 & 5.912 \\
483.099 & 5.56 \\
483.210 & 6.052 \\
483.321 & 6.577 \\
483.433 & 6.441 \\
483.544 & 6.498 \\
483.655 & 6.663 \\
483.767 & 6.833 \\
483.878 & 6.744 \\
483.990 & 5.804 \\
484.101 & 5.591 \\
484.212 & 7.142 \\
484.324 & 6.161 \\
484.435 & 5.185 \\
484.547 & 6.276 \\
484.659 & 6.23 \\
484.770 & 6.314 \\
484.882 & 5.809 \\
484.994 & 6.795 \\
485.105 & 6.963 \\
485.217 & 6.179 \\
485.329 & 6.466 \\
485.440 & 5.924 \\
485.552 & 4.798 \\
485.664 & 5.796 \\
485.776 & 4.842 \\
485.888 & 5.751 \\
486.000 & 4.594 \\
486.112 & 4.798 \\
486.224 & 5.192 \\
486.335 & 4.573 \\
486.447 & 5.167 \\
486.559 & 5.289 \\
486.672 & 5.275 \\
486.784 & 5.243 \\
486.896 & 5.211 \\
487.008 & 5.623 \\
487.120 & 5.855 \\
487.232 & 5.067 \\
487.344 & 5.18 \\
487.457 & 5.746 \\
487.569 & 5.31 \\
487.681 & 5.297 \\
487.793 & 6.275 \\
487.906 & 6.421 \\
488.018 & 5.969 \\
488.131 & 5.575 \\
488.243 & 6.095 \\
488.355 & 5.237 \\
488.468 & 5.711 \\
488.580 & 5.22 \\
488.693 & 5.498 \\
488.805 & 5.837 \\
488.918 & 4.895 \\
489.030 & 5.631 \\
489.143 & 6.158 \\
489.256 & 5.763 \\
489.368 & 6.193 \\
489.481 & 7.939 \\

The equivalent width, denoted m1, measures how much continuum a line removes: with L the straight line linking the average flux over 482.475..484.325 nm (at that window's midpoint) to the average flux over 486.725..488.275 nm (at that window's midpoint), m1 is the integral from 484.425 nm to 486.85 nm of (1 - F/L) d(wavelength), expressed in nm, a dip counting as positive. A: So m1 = 0.13 nm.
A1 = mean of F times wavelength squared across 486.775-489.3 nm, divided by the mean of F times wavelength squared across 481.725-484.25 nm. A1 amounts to 0.9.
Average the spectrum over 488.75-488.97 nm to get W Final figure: 5.36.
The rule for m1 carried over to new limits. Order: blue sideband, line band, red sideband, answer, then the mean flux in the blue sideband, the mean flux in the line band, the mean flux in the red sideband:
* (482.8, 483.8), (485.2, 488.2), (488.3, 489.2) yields 0.188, 6.33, 5.45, 5.52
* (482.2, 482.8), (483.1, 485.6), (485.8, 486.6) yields -0.279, 6.19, 6.24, 5.04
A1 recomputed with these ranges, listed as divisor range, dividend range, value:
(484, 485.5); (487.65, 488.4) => 0.96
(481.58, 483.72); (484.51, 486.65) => 0.90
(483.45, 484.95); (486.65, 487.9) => 0.89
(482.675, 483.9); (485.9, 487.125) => 0.82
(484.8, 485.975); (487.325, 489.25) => 0.97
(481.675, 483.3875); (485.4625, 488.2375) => 0.87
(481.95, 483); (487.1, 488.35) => 0.93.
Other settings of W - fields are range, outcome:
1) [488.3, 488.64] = 5.38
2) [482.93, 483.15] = 5.73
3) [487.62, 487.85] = 5.77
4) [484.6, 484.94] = 6.11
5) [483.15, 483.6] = 6.39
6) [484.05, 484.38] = 6.32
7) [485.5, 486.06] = 5.15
